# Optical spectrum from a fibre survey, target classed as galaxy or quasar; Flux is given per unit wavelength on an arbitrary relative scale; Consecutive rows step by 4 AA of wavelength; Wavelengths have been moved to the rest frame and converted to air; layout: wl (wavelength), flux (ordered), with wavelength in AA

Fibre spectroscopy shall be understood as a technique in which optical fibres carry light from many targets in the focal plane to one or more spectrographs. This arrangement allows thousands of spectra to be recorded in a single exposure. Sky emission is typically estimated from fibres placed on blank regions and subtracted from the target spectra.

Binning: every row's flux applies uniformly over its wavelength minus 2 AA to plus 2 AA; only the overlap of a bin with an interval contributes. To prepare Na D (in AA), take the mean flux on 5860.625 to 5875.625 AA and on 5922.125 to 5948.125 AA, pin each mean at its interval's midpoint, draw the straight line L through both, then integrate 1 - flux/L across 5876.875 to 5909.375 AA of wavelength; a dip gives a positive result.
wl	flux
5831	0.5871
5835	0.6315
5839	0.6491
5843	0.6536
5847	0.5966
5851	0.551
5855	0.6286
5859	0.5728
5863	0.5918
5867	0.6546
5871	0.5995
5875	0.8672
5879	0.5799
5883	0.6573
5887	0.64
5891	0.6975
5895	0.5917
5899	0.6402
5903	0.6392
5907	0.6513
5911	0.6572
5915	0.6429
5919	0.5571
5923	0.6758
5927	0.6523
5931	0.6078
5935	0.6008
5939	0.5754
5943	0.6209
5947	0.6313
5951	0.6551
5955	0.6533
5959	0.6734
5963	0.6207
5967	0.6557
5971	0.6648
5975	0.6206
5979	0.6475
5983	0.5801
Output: 0.30 AA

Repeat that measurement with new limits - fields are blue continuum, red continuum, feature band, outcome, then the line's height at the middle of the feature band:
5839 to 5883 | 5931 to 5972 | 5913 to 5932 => 0.13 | 0.633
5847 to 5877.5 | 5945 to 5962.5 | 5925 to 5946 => 1.13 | 0.647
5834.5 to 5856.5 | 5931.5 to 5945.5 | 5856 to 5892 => -2.18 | 0.612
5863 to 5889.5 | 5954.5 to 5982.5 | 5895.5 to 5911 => 0.38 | 0.656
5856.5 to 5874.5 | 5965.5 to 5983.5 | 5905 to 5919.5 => -0.06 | 0.632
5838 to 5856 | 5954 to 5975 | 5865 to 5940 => -1.41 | 0.631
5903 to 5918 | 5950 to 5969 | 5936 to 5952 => 0.78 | 0.649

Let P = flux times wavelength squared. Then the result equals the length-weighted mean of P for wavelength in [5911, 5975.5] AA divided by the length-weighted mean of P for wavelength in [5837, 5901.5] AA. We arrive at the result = 1.02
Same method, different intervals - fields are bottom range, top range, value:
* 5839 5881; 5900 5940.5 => 1.01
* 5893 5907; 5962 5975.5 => 1.05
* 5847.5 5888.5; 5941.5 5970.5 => 1.05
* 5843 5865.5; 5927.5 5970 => 1.09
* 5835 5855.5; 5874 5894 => 1.11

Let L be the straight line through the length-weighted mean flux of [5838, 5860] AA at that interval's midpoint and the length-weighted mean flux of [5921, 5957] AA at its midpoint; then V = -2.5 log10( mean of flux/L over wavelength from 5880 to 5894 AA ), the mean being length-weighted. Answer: -0.06 mag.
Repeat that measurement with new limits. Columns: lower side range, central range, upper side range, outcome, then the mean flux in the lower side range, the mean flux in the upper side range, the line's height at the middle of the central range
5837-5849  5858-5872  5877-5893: 0.055 mag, 0.633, 0.644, 0.639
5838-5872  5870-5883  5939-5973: -0.113 mag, 0.61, 0.643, 0.617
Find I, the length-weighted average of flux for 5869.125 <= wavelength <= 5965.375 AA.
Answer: 0.641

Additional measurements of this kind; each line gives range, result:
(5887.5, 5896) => 0.65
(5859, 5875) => 0.641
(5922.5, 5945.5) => 0.619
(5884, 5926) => 0.64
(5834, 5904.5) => 0.636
